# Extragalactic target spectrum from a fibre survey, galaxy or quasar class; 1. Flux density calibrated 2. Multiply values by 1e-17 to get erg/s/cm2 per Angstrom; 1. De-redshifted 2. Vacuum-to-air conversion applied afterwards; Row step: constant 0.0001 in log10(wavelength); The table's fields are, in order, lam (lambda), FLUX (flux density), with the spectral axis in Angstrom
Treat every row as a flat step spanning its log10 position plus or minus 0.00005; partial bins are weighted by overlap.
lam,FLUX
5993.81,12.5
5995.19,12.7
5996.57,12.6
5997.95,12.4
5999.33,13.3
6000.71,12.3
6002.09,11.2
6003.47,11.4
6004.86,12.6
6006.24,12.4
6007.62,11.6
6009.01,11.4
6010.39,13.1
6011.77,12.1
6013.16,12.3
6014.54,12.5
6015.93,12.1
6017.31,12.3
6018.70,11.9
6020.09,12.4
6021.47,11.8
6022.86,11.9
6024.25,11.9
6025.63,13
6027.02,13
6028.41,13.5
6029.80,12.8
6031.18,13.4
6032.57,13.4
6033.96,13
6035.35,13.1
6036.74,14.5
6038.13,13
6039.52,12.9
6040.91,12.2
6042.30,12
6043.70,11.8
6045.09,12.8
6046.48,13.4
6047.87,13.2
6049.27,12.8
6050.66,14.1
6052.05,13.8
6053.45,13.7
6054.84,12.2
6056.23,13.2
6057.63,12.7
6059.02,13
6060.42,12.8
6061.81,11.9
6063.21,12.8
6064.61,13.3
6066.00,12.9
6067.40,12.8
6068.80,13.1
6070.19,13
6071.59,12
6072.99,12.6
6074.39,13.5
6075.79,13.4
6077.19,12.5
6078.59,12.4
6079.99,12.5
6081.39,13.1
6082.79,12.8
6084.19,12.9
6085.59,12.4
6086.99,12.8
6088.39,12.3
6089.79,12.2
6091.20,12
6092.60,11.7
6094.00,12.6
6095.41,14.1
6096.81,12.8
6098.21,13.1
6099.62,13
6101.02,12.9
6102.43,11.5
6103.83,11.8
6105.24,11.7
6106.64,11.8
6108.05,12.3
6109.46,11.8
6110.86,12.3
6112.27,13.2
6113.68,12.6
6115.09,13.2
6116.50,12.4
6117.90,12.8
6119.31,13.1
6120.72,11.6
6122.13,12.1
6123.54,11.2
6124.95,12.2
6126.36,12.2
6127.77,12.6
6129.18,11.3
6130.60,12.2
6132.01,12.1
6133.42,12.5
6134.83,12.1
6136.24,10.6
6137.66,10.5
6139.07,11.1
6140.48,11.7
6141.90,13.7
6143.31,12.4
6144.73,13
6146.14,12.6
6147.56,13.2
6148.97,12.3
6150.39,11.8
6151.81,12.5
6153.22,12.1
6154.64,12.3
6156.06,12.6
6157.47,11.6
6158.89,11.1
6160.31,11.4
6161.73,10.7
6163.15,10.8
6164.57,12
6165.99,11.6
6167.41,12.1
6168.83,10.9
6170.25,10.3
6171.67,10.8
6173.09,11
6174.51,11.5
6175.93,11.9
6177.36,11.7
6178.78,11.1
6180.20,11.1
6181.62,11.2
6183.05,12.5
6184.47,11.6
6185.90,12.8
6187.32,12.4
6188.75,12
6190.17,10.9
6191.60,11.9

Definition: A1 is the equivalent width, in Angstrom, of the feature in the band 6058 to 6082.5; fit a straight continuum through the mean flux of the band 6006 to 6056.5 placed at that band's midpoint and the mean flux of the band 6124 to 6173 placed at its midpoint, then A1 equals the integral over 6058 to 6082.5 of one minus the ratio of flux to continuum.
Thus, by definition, -0.7 Angstrom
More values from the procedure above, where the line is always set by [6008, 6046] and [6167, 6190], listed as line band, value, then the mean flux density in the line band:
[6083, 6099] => -0.6 Angstrom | 12.6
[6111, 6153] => -1.3 Angstrom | 12.2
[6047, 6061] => -0.8 Angstrom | 13.2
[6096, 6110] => -0.3 Angstrom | 12.3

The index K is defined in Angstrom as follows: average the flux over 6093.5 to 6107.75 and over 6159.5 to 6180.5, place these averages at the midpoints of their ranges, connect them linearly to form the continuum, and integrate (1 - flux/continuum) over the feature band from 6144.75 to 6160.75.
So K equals -0.8 Angstrom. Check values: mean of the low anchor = 12.5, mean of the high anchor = 11.3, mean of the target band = 12.2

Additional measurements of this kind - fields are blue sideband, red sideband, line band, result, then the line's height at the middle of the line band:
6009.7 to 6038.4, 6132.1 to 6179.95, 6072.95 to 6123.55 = -1.51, 12.2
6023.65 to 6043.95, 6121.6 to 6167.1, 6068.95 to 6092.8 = -0.22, 12.5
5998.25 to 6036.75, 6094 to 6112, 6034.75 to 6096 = -1.84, 12.5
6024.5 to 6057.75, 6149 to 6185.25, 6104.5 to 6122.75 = -0.29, 12.2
